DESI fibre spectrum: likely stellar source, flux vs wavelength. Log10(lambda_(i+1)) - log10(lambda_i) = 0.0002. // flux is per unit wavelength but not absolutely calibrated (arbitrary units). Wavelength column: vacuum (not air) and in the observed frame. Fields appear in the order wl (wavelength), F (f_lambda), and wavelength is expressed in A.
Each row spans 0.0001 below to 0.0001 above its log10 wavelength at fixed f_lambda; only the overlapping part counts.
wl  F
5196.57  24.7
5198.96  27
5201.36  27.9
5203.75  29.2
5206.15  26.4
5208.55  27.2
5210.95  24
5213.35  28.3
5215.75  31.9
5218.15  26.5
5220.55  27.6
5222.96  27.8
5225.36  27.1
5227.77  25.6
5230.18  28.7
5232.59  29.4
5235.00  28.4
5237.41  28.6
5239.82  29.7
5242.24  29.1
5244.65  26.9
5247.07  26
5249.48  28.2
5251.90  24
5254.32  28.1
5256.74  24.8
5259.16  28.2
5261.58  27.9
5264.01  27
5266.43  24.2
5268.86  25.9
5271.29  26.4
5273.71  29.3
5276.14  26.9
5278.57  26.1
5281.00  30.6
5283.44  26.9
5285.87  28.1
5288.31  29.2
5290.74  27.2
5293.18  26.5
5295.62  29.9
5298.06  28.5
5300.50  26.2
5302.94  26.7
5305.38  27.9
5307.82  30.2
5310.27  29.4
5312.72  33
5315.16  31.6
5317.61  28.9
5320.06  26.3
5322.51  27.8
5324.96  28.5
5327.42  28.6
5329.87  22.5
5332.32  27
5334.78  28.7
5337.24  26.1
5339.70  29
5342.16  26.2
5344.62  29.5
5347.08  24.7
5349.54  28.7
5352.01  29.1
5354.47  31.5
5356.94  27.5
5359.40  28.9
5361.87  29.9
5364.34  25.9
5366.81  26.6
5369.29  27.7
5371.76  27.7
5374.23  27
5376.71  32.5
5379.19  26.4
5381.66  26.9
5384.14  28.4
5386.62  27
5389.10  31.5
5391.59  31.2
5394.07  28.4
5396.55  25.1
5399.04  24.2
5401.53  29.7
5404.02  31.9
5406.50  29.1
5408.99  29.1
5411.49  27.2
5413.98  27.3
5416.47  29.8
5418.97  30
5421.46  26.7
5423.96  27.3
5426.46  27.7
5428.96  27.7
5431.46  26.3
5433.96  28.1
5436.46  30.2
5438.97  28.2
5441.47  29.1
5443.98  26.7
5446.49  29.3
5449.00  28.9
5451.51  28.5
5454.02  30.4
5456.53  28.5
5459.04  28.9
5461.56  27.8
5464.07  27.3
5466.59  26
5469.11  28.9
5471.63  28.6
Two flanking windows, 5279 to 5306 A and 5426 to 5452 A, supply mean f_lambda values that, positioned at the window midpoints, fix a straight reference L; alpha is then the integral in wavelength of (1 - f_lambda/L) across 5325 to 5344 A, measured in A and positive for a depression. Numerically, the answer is 0.65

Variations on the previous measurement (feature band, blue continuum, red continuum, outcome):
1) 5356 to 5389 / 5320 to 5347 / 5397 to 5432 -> -0.4 A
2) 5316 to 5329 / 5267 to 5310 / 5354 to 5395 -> 0.0 A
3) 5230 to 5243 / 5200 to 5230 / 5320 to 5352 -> -0.7 A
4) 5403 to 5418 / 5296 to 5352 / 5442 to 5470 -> -0.4 A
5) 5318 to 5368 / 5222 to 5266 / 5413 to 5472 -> 0.3 A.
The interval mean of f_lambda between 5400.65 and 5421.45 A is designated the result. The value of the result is 29.1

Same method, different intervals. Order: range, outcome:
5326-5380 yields 27.8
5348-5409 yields 28.4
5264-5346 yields 27.9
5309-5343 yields 28.1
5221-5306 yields 27.5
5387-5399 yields 28.4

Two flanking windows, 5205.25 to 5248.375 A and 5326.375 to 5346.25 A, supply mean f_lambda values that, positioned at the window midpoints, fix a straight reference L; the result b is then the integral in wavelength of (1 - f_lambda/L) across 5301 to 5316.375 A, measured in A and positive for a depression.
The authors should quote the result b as -1.3 A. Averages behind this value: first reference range 27.7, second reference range 27.1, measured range 29.6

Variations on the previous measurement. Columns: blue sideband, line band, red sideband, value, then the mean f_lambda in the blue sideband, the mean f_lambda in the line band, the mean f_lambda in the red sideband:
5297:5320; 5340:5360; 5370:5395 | 0.4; 29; 28.3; 28.7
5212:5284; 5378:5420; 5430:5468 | -0.5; 27.5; 28.4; 28.3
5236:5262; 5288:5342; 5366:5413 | -0.6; 27.4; 28.1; 28.3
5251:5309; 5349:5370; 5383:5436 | -0.4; 27.4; 28.4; 28.3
